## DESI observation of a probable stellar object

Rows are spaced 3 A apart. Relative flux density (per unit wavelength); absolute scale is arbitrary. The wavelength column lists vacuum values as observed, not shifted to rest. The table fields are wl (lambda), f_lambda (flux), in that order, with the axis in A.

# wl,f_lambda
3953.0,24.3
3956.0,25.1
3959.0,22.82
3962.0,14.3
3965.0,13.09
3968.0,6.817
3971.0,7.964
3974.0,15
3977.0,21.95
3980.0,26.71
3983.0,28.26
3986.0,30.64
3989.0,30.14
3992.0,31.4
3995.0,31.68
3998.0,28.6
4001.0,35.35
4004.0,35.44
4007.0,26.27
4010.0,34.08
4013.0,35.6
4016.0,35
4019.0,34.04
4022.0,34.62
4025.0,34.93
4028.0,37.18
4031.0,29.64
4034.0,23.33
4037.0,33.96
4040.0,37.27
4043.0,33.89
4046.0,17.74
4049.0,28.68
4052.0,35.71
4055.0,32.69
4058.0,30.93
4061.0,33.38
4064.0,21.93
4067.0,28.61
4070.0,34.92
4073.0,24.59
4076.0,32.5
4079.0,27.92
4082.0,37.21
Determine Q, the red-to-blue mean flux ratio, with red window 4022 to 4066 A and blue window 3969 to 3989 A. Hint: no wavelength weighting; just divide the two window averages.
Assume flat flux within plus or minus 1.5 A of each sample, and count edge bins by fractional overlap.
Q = 1.4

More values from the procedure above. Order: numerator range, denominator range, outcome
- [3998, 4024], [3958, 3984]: 1.96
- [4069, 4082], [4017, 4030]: 0.88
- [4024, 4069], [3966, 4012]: 1.18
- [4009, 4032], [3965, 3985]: 1.94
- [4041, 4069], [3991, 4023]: 0.90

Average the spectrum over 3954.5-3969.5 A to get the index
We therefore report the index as 16.4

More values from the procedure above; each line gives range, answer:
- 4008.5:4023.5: 34.7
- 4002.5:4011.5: 31.9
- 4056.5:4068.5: 28.7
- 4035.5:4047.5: 30.7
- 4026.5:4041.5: 32.3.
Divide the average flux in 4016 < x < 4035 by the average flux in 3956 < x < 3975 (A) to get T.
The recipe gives 2.30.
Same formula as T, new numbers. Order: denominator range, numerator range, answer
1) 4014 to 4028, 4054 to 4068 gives 0.84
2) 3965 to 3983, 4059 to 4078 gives 1.78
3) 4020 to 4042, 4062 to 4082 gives 0.88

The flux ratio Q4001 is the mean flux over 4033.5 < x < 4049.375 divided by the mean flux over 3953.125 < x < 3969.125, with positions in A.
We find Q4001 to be 1.71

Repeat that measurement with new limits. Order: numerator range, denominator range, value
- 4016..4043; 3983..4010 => 1.07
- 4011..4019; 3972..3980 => 1.81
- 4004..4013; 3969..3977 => 2.43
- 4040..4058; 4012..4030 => 0.87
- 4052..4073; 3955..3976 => 2.03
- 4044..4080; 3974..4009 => 1.00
